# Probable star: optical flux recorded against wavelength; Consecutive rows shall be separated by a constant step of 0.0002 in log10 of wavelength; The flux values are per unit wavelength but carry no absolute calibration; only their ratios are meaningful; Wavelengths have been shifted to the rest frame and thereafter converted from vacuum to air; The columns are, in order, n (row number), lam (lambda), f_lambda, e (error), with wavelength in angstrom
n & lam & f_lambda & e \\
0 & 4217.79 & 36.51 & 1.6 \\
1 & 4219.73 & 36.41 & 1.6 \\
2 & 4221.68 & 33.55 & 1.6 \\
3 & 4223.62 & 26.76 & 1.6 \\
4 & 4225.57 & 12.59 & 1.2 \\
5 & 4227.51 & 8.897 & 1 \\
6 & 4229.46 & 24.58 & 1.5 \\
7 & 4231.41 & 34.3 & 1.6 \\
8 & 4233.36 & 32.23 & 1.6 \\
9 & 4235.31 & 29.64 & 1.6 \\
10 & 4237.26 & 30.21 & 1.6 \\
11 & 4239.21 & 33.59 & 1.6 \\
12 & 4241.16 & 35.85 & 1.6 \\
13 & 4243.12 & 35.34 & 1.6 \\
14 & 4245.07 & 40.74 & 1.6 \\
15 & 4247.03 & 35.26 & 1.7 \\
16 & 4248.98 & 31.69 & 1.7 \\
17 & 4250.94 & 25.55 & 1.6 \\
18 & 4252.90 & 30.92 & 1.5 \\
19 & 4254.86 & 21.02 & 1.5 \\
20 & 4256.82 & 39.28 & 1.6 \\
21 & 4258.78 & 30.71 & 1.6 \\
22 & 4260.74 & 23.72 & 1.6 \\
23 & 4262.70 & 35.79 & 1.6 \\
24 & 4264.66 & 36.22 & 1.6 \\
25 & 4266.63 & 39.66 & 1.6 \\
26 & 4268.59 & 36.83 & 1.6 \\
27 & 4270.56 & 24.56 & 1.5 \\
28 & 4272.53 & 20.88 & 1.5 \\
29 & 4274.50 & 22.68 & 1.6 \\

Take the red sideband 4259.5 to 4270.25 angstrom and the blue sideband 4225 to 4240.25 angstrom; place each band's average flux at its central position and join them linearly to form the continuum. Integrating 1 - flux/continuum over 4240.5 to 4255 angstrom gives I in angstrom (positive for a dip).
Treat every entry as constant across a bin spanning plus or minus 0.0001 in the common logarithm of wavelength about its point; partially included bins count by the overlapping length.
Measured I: -1.5 angstrom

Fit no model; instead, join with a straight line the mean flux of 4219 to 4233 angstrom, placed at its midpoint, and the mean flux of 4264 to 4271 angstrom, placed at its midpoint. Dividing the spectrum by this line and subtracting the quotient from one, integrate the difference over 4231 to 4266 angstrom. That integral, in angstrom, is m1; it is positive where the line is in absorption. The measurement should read -2.31 angstrom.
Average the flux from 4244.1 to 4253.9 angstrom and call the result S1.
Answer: 32.8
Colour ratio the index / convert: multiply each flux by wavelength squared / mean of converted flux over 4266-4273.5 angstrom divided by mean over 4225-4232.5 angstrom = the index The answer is 1.48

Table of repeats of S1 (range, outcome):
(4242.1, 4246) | 38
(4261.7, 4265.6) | 36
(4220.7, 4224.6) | 30.1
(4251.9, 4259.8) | 30.4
